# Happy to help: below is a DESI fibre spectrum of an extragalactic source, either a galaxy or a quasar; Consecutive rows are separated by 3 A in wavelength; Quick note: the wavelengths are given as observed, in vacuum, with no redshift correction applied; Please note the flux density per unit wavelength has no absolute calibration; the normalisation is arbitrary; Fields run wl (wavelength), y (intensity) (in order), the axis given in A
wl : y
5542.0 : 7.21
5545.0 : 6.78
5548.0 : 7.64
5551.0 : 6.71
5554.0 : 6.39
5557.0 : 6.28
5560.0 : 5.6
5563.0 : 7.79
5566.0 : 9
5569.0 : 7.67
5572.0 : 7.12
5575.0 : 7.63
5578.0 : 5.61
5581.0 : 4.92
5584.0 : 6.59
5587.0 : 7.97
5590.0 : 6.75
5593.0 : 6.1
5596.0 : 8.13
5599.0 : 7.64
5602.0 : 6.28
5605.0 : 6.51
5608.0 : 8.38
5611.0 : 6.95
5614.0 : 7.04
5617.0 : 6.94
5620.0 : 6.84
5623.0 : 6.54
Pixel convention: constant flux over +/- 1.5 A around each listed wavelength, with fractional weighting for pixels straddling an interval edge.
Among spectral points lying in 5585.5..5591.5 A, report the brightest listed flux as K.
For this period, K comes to 7.97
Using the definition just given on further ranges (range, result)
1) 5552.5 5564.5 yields 7.79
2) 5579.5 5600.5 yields 8.13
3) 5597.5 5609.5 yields 8.38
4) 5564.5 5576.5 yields 9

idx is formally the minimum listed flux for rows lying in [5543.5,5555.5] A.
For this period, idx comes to 6.39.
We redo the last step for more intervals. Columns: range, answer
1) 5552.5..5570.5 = 5.6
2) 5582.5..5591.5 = 6.59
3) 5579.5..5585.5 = 4.92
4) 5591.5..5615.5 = 6.1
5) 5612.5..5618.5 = 6.94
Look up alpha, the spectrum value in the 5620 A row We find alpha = 6.84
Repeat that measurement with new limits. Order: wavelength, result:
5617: 6.94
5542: 7.21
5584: 6.59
